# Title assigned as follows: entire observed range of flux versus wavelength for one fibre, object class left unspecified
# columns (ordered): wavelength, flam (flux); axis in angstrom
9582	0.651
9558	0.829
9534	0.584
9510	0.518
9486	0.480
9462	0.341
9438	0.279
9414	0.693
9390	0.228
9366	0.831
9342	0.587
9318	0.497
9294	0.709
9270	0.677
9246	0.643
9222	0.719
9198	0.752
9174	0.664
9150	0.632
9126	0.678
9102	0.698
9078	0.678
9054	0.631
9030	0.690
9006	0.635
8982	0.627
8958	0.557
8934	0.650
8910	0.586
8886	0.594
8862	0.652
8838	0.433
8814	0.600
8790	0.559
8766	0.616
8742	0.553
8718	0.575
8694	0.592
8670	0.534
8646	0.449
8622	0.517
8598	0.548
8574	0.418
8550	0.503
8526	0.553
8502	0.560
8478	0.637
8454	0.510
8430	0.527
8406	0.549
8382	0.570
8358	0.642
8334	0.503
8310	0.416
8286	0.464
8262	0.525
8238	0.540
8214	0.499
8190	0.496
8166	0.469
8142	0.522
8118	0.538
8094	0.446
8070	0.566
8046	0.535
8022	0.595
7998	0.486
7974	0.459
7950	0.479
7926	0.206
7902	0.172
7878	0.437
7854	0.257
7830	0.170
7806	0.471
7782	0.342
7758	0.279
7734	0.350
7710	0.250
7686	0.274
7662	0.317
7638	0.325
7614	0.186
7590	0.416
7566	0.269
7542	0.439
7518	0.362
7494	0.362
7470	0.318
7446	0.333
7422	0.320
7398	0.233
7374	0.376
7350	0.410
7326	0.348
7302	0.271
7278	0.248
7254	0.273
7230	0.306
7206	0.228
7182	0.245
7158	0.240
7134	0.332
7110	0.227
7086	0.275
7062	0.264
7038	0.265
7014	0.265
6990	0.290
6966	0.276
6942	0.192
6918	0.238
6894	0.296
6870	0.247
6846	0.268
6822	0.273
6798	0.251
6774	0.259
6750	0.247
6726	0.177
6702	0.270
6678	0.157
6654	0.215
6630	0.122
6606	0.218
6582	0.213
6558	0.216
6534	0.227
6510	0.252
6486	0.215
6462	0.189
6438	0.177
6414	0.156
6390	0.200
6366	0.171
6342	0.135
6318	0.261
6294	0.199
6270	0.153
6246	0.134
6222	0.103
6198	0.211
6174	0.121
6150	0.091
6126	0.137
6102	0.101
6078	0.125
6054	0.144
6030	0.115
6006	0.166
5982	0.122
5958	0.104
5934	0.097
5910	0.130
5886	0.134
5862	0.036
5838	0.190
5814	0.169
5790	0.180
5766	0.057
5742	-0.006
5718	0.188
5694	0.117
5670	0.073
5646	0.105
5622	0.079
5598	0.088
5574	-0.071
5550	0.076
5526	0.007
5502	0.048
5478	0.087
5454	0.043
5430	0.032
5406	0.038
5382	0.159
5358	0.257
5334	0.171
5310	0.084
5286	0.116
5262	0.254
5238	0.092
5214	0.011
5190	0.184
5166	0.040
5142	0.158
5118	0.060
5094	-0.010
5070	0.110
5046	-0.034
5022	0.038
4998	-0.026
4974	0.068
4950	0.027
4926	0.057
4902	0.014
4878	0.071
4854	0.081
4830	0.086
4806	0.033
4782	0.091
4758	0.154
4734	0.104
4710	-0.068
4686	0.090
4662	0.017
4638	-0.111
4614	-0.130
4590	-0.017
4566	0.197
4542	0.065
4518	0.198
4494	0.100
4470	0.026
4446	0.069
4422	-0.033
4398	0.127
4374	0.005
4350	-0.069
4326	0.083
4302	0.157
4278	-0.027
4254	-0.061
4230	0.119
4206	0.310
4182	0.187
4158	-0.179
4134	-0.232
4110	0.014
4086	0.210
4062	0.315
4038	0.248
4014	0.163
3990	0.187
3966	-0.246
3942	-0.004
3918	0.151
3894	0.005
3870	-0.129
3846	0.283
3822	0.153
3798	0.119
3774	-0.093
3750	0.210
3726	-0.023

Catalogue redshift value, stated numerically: 0.992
